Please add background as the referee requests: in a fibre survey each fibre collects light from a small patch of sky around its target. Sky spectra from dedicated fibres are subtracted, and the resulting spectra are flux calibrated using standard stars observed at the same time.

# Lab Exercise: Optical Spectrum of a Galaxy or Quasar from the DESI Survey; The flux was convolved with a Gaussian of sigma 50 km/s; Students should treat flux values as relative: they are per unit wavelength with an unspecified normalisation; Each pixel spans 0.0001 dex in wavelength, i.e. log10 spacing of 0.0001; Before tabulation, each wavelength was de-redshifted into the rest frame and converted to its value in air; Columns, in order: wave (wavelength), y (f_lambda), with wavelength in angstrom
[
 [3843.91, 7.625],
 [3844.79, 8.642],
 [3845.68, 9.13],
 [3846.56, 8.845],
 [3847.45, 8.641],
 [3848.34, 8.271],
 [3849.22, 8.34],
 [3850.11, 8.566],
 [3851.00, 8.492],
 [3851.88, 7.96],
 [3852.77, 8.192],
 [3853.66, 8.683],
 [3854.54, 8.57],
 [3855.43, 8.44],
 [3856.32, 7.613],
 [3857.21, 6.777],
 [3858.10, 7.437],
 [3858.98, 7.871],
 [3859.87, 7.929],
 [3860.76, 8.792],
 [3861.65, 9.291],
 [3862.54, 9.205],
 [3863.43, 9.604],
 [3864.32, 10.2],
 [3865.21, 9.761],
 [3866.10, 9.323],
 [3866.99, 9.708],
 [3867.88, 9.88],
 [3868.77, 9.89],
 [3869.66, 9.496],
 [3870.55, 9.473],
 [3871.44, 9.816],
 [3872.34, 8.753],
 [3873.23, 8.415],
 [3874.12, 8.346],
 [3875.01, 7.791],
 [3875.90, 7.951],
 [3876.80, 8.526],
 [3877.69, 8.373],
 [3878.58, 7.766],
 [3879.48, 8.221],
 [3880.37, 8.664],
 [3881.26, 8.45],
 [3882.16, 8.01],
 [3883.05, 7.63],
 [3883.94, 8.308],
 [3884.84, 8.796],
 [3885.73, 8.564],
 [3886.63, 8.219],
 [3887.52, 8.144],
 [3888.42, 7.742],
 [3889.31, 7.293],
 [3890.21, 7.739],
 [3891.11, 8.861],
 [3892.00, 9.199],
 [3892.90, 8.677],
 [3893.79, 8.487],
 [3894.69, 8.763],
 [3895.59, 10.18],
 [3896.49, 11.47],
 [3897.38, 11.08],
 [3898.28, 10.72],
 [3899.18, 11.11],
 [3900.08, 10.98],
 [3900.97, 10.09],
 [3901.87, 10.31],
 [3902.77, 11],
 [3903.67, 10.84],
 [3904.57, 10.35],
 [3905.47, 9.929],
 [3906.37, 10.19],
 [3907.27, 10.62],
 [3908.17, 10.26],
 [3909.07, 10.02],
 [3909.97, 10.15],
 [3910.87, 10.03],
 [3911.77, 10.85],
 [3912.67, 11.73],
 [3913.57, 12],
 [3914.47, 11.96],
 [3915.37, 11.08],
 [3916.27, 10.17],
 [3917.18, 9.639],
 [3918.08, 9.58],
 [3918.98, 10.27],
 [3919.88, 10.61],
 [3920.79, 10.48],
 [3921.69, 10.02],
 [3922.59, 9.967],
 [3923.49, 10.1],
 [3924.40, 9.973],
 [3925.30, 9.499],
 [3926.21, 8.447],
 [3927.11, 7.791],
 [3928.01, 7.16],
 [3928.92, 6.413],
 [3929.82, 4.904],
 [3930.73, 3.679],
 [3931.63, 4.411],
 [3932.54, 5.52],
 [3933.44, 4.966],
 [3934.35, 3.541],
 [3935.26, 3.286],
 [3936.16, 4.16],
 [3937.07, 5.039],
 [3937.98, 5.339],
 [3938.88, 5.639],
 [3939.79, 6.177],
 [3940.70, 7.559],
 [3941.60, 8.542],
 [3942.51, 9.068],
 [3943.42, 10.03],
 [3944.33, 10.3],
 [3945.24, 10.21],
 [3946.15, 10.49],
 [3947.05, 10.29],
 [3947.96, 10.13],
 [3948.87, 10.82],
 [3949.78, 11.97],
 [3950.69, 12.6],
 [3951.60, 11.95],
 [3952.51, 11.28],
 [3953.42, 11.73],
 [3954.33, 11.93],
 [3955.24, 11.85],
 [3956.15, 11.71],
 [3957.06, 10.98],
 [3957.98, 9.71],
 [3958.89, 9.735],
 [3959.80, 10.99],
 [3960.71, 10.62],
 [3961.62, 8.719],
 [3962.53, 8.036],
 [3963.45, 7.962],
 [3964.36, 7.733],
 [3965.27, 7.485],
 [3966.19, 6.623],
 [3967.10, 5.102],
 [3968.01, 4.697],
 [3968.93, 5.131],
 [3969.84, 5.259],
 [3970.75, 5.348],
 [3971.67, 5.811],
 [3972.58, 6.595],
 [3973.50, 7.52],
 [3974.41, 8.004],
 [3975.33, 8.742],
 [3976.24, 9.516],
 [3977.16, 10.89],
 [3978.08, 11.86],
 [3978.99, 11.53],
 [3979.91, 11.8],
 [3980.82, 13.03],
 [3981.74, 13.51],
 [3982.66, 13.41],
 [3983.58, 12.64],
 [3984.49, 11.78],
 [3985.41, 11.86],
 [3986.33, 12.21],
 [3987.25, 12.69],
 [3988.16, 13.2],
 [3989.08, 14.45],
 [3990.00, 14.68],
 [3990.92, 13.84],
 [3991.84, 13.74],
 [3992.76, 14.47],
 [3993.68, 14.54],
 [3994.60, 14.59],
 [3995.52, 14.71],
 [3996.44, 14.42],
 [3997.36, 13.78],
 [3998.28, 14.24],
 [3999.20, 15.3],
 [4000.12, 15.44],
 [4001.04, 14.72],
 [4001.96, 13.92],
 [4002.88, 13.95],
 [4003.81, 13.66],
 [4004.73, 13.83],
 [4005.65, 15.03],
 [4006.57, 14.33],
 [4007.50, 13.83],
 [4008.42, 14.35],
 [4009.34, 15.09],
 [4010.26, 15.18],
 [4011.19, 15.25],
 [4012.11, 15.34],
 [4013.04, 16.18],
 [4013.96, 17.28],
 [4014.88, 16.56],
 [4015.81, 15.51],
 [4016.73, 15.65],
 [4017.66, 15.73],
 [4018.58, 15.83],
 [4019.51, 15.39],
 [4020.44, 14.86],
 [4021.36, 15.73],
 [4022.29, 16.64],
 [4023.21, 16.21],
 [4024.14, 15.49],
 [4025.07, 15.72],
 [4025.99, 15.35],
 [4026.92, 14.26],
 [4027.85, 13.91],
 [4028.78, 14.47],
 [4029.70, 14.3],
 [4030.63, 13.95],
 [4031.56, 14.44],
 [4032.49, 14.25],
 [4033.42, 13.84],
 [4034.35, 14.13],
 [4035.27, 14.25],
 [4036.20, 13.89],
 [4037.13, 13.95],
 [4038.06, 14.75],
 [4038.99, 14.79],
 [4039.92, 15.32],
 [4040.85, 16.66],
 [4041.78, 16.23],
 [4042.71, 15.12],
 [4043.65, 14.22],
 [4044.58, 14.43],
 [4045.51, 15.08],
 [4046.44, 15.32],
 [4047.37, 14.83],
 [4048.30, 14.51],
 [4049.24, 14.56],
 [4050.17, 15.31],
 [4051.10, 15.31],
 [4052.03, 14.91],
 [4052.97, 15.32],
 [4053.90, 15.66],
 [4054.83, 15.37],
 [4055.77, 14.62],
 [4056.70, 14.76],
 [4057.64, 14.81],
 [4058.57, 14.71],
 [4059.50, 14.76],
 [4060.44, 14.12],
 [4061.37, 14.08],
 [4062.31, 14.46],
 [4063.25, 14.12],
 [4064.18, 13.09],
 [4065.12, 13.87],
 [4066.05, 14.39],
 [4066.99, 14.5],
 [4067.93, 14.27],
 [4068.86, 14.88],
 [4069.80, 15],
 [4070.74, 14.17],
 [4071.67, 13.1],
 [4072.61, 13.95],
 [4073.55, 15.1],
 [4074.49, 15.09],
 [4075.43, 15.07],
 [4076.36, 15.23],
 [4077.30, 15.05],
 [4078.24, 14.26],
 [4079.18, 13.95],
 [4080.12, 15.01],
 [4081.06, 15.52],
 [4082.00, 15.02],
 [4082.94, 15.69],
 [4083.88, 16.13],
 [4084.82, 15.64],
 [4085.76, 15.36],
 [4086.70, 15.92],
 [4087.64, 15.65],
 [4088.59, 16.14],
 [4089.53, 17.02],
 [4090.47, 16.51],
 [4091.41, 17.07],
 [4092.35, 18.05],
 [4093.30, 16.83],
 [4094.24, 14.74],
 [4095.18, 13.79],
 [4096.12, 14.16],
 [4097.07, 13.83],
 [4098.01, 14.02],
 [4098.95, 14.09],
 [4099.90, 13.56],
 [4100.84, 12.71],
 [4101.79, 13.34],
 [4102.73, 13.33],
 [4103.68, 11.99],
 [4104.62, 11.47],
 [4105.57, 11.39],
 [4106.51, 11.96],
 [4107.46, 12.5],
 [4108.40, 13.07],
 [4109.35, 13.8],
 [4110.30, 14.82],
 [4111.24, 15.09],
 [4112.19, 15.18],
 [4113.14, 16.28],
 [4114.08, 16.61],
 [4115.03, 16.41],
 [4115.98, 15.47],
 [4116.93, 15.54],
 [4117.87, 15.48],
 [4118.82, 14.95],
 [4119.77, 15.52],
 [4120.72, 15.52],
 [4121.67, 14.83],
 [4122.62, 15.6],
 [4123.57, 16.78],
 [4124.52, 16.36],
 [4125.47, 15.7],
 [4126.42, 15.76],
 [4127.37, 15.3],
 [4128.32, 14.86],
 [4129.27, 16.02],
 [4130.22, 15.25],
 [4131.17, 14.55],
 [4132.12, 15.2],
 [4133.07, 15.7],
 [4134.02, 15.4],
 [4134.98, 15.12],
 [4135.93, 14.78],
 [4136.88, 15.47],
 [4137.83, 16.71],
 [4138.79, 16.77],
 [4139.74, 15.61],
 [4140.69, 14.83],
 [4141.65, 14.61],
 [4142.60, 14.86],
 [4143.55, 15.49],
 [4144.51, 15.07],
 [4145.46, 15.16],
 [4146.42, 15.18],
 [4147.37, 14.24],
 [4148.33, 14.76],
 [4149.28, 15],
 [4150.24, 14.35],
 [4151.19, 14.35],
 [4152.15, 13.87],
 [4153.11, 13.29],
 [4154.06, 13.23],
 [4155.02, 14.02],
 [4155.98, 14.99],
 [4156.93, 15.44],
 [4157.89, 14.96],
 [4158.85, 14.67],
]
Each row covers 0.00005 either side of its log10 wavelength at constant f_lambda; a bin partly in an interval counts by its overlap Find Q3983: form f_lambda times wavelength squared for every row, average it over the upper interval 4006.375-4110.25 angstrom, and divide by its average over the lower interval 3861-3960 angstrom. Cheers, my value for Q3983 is 1.73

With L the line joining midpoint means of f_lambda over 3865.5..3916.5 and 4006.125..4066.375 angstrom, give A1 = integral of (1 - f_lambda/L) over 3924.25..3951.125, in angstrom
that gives 8.8 angstrom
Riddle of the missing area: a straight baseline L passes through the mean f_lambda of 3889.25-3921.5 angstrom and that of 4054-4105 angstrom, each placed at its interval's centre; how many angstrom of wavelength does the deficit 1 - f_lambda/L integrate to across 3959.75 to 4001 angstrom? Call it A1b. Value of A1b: 4.5 angstrom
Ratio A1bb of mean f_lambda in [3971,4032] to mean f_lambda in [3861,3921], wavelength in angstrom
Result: 1.44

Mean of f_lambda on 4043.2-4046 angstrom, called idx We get 14.6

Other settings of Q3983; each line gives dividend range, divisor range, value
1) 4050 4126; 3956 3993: 1.56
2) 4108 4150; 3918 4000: 1.71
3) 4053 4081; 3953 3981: 1.72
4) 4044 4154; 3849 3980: 1.84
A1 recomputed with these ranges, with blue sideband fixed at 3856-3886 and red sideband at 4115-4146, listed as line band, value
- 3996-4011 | -2.9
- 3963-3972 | 4.1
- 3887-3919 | -1.7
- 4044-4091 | -3.8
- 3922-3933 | 3.0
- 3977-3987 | -0.6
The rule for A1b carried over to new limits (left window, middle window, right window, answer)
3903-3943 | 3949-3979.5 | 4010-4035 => 5.61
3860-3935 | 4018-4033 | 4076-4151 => -2.94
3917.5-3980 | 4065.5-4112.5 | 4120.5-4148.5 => -3.11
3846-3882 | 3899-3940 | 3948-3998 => 4.10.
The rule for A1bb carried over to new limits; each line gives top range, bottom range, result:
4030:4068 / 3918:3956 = 1.72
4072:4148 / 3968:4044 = 1.11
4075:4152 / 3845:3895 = 1.75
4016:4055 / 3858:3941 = 1.71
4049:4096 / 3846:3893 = 1.76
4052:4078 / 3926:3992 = 1.60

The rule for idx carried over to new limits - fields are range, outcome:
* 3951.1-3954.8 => 11.7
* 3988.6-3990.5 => 14.5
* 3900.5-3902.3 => 10.2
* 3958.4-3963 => 9.62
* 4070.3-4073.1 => 13.8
